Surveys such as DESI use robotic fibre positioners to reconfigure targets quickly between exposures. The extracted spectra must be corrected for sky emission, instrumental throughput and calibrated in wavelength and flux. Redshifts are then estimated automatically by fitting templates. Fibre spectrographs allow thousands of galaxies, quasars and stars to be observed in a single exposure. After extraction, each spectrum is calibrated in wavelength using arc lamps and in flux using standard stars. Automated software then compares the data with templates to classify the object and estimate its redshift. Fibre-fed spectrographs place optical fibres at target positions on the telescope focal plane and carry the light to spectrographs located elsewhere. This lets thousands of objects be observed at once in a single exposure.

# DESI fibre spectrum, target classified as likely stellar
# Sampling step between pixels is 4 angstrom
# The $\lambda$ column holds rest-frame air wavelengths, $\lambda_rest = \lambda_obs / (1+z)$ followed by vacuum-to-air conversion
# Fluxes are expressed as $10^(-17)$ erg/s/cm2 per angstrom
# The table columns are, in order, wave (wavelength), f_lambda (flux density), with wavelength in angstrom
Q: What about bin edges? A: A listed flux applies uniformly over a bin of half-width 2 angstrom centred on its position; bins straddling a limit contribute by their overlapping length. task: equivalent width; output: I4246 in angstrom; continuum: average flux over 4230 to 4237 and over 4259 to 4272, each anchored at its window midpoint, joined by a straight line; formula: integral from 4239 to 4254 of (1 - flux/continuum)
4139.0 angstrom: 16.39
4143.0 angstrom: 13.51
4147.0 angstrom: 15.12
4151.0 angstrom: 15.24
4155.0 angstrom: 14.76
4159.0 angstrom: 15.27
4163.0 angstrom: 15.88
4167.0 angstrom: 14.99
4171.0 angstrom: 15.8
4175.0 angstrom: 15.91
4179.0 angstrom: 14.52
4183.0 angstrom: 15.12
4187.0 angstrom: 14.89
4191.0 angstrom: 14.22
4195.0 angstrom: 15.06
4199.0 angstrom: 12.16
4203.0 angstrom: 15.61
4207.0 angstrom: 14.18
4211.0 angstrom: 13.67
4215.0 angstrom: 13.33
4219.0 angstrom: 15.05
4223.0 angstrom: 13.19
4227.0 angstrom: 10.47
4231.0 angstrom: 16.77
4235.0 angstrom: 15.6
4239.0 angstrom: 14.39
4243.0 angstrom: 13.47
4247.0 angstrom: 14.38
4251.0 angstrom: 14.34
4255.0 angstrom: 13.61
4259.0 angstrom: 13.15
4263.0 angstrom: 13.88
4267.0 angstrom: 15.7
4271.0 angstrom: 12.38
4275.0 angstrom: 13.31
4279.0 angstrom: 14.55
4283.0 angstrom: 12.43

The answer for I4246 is 1.1 angstrom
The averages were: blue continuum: 16.1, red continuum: 14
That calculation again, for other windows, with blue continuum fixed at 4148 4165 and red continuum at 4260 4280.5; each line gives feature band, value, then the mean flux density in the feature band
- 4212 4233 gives 1.1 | 13.8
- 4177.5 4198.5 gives 0.4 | 14.6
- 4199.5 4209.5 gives 0.2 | 14.4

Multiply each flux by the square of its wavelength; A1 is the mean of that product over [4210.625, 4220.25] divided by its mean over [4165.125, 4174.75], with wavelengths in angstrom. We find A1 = 0.9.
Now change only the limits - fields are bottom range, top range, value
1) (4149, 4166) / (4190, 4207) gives 0.95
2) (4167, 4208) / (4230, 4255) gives 1.02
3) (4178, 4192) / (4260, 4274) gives 0.98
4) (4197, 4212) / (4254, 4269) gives 1.04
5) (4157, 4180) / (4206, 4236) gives 0.93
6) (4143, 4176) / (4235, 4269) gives 0.97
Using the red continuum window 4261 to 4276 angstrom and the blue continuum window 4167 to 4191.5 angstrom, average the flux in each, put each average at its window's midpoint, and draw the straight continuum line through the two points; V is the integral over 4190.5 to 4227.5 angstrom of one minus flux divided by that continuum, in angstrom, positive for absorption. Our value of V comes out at 2.26 angstrom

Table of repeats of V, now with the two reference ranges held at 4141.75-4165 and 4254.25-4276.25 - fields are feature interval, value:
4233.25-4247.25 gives -0.5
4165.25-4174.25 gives -0.4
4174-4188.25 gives -0.4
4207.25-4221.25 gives 0.3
